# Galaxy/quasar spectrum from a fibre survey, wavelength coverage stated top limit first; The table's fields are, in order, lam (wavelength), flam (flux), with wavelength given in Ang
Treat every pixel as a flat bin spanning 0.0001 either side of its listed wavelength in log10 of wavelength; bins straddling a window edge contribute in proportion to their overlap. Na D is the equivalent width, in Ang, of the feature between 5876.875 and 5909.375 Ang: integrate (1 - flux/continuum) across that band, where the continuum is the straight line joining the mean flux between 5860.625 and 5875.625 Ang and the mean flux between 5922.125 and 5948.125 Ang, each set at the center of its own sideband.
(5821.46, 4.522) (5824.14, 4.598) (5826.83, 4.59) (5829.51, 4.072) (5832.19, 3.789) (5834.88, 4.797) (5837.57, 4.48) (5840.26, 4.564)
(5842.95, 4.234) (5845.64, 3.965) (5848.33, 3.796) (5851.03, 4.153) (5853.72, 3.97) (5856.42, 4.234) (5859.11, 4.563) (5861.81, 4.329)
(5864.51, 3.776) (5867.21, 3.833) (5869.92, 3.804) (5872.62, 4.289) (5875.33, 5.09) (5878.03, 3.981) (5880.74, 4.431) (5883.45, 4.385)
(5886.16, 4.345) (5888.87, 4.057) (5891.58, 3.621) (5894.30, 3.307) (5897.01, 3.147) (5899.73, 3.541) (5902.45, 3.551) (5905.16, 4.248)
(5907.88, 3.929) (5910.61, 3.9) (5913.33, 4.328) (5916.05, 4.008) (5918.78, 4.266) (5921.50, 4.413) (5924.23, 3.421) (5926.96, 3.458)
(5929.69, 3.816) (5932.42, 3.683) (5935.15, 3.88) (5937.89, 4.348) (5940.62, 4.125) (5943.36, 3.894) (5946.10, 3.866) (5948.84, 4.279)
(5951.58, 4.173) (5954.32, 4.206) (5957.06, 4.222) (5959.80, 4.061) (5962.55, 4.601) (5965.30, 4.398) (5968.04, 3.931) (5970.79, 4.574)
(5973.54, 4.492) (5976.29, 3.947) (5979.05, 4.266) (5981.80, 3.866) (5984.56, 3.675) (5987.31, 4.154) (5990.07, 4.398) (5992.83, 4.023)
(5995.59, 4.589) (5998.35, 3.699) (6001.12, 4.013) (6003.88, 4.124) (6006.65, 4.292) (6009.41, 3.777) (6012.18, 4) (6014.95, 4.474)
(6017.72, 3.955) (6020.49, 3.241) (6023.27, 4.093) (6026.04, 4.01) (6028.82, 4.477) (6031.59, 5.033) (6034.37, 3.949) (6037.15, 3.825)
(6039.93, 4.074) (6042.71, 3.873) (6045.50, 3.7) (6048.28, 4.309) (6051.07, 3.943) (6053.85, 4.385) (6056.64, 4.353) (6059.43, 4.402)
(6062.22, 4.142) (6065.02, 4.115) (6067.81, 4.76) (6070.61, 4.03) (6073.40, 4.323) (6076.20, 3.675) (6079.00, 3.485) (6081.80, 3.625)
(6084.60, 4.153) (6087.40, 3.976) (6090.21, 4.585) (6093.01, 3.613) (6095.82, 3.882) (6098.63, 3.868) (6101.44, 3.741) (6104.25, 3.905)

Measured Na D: 1.2 Ang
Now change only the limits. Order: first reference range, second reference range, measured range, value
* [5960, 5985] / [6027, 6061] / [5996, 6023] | 1.4 Ang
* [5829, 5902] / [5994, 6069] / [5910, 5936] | 1.2 Ang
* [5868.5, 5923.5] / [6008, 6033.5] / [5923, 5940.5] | 1.1 Ang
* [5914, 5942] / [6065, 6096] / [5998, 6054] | -0.9 Ang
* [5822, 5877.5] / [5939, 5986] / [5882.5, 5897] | 1.2 Ang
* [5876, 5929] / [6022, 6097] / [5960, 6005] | -1.7 Ang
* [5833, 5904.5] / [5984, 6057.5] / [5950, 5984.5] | -1.0 Ang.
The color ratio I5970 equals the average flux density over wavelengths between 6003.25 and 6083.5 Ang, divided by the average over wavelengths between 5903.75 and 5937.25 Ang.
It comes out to 1.03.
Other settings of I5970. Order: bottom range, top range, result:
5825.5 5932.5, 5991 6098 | 1.00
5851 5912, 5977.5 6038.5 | 1.02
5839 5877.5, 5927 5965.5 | 0.98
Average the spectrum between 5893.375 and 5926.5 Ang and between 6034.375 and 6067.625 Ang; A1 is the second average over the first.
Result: 1.07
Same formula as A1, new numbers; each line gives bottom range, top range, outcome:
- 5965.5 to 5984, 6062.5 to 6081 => 0.97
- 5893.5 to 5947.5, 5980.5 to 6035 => 1.06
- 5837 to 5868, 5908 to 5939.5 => 0.95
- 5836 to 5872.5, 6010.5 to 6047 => 0.98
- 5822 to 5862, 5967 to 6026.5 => 0.95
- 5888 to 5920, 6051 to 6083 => 1.08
